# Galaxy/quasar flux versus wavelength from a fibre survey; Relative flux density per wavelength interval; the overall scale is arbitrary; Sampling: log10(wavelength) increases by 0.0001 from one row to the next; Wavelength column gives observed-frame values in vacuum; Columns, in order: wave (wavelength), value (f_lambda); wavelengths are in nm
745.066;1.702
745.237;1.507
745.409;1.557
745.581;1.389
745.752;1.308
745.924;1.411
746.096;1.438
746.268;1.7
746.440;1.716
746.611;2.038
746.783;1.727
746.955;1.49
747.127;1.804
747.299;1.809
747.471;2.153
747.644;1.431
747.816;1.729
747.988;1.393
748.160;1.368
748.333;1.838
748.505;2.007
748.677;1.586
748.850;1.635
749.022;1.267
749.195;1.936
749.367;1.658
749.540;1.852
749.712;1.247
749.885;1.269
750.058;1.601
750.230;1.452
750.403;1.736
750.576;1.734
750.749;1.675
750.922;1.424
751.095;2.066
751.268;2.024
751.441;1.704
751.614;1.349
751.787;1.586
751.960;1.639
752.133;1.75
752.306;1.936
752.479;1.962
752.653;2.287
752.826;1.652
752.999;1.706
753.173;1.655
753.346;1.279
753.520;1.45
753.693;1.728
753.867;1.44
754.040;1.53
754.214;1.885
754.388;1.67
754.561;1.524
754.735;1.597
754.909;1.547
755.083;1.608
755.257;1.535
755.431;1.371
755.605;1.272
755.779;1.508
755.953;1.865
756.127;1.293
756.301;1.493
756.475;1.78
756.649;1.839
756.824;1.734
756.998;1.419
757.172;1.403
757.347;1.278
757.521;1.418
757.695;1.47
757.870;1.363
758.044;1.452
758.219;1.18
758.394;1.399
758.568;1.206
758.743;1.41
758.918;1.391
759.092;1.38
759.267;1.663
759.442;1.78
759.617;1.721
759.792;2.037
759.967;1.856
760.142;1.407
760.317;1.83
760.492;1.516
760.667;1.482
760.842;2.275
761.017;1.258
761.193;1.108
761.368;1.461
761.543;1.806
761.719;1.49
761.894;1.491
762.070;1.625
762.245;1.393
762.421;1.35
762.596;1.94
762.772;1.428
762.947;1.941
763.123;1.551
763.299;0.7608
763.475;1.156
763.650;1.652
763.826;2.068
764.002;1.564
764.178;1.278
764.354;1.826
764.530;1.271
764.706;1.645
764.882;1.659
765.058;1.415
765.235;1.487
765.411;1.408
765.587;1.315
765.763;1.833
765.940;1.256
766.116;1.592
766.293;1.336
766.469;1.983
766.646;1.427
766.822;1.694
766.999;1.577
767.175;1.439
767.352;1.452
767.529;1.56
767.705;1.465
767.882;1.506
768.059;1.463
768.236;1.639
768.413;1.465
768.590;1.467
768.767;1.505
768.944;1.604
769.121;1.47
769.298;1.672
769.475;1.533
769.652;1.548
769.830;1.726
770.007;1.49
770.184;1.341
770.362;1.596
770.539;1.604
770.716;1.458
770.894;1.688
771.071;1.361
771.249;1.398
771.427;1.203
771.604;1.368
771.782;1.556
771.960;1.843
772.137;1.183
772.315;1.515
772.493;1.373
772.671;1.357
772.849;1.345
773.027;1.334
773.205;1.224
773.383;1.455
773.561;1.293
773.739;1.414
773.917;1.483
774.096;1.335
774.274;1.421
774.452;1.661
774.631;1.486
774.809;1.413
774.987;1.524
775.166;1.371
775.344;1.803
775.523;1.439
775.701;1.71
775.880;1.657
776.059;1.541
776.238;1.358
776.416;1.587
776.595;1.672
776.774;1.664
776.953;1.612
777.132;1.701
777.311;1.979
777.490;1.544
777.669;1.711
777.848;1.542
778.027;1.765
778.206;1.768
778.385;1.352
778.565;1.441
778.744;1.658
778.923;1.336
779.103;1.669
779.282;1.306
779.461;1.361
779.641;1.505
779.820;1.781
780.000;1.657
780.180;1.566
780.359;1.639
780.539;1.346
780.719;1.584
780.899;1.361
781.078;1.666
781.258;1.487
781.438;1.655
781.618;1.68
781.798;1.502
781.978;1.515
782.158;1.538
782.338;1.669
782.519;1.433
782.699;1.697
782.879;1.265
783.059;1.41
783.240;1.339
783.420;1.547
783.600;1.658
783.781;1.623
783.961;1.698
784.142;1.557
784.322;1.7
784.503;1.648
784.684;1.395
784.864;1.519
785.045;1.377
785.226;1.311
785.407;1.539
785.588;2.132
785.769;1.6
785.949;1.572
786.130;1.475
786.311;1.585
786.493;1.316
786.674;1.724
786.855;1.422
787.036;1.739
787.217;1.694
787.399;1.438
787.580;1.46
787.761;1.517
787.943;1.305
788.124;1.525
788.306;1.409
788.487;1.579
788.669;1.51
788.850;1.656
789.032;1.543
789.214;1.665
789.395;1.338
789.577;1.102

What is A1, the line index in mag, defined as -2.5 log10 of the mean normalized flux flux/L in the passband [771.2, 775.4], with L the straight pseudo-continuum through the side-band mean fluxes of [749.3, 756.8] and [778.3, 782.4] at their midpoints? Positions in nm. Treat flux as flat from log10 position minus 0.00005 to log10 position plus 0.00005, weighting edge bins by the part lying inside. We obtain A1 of 0.09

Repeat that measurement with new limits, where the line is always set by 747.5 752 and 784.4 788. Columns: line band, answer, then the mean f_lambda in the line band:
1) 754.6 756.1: 0.06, 1.53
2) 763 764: 0.09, 1.47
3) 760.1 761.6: 0.02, 1.57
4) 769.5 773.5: 0.09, 1.45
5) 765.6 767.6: 0.03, 1.55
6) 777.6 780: 0.00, 1.56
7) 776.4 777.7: -0.08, 1.69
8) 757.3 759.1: 0.18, 1.36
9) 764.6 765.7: 0.07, 1.49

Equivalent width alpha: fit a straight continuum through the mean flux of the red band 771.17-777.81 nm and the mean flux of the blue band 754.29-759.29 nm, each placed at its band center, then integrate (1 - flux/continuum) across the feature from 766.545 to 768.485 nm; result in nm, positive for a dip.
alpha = -0.03 nm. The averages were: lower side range 1.48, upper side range 1.5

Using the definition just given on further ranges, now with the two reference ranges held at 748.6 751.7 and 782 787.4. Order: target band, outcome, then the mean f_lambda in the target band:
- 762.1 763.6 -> 0.14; 1.45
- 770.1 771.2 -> 0.05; 1.5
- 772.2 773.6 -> 0.19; 1.36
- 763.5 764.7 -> 0.01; 1.59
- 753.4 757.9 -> 0.20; 1.54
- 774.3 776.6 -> 0.04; 1.55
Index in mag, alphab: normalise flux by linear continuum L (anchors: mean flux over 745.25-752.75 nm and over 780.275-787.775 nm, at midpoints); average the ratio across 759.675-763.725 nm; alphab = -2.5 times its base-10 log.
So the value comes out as 0.045 mag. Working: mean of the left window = 1.67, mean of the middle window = 1.56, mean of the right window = 1.55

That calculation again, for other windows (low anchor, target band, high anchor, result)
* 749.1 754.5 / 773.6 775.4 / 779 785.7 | 0.07 mag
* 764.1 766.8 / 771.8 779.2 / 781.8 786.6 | 0.00 mag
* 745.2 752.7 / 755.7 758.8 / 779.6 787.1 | 0.11 mag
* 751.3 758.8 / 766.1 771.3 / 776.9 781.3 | 0.02 mag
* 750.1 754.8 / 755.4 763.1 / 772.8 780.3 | 0.07 mag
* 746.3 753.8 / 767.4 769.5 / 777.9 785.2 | 0.05 mag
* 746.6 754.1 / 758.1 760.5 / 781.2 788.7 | 0.06 mag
